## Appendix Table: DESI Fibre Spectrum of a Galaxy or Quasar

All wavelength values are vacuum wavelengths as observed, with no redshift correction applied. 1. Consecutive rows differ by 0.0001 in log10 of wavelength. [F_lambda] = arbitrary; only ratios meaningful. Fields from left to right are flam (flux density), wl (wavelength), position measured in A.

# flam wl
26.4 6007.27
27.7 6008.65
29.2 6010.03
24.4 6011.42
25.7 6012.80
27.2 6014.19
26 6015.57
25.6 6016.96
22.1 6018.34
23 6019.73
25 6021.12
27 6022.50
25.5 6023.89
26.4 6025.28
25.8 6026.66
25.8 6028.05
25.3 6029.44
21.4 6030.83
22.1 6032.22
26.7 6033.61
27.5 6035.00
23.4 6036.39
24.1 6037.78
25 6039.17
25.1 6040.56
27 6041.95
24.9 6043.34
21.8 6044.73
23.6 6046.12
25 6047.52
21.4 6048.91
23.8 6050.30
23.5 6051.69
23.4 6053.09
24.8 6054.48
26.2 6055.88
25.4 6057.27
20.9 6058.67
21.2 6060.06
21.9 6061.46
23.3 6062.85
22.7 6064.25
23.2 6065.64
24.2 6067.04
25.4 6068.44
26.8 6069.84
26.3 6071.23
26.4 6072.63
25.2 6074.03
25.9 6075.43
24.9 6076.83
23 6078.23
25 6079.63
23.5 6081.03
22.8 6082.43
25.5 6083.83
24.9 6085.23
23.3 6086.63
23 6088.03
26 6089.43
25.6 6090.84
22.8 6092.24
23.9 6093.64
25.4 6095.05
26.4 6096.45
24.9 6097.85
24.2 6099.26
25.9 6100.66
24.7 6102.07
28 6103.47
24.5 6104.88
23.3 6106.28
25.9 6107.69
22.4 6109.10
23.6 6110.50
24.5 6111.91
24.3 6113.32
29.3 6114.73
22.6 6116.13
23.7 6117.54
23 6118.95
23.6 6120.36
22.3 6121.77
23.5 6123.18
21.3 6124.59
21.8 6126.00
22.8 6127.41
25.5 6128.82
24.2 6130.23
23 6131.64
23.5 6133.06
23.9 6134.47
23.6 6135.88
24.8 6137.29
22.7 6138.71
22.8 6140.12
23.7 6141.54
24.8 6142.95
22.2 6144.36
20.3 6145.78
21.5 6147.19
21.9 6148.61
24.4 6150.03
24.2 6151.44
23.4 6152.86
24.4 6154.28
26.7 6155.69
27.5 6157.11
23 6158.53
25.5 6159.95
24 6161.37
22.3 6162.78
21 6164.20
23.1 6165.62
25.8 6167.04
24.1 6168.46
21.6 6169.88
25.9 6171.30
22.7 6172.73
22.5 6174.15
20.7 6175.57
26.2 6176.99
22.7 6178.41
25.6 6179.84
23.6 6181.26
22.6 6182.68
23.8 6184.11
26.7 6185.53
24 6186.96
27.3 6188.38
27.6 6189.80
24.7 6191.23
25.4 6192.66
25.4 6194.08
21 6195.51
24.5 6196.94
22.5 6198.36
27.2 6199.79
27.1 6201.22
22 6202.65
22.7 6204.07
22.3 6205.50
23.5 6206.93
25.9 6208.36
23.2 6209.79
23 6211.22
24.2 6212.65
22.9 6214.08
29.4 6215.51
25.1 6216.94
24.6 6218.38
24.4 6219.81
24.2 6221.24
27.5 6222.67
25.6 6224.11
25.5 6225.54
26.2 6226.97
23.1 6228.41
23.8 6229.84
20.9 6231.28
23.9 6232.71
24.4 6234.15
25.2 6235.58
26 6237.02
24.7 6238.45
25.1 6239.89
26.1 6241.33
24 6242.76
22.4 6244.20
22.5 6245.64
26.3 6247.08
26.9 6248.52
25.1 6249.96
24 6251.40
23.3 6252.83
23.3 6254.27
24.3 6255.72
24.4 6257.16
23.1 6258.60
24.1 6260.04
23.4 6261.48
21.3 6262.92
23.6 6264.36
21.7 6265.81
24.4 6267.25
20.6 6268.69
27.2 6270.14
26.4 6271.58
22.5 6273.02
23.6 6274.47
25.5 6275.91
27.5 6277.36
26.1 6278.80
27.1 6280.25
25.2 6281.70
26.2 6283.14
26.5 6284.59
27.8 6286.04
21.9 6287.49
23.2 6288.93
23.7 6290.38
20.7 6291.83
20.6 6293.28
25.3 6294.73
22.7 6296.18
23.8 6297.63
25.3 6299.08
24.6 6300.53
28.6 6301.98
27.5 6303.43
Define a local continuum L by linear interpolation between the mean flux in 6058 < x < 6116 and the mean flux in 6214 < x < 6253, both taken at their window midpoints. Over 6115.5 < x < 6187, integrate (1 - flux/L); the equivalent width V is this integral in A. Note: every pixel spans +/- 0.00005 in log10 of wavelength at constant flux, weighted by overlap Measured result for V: 3.2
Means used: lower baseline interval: 24.5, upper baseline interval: 24.8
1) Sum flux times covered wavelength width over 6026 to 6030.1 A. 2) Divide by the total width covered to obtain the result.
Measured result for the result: 25.6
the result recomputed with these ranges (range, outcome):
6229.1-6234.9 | 23.3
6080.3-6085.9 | 24.2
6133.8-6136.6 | 23.8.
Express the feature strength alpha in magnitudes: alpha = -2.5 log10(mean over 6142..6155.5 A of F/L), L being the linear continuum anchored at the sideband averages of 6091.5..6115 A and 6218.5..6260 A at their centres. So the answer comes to 0.07 mag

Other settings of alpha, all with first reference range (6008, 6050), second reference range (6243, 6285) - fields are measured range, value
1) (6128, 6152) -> 0.06 mag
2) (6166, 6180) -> 0.04 mag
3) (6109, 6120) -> 0.02 mag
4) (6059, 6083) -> 0.03 mag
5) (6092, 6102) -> 0.00 mag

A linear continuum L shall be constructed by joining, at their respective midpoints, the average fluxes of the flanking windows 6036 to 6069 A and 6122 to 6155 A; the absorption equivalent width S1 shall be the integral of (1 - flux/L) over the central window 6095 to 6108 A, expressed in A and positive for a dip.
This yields -1.0 A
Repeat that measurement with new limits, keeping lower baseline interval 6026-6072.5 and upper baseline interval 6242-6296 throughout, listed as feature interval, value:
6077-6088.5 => 0.1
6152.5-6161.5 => -0.3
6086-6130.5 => -0.1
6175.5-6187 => 0.0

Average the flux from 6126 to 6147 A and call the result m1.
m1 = 23.3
